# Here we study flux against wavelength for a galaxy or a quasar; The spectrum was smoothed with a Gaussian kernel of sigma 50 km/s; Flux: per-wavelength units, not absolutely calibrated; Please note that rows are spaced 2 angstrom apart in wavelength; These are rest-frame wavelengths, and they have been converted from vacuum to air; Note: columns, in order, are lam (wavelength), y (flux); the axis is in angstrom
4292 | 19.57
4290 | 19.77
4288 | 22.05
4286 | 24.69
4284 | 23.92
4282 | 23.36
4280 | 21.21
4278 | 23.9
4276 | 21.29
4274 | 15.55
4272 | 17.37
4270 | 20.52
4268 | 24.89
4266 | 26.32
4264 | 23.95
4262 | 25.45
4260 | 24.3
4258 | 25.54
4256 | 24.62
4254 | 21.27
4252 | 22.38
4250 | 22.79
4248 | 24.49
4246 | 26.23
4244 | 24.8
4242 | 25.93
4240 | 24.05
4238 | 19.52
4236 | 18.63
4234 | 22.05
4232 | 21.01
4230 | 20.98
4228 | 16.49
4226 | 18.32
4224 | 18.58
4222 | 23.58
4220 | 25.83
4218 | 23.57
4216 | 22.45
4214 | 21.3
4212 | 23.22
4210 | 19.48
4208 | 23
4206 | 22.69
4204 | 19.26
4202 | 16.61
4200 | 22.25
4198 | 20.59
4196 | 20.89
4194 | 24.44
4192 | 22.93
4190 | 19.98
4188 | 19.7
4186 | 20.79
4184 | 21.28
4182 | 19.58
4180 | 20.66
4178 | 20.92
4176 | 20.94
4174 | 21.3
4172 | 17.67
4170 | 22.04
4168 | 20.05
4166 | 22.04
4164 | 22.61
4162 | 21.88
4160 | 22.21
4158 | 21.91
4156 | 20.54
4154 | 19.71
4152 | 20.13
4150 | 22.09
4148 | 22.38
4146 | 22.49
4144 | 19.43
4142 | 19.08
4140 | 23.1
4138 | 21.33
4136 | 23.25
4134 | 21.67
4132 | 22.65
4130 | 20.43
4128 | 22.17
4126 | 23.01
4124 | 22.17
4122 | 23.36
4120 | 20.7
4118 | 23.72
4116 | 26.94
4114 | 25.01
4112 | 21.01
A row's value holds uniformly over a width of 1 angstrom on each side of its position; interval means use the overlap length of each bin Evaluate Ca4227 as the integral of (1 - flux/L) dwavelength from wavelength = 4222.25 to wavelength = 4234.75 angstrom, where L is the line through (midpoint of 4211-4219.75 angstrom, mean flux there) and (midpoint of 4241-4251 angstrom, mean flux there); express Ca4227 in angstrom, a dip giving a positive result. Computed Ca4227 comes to 2.1 angstrom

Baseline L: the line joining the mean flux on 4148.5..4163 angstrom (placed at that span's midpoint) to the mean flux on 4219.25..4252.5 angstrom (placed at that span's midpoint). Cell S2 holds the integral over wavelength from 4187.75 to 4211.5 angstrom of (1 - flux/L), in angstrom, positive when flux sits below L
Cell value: 0.7 angstrom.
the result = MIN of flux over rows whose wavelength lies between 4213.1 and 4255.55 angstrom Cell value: 16.49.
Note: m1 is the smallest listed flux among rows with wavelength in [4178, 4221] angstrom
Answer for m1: 16.61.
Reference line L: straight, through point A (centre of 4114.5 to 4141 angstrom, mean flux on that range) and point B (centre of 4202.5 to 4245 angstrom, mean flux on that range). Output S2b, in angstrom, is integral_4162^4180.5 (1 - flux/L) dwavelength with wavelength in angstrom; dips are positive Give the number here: 1.0 angstrom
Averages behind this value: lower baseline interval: 22.7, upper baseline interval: 21.6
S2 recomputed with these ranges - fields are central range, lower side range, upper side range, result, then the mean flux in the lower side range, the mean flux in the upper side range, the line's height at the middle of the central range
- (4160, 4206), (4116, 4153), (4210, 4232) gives 1.5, 22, 21.3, 21.6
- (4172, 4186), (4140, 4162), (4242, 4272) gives 0.8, 21.1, 23.9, 21.9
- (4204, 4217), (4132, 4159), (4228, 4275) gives 0.2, 21.4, 22.6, 22.1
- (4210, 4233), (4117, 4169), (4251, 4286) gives 1.1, 21.7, 22.8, 22.4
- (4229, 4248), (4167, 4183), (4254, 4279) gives -0.6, 20.4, 22.7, 22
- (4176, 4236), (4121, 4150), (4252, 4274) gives 3.8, 21.9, 23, 22.5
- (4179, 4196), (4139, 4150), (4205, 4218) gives 0.6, 21.4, 22.1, 21.9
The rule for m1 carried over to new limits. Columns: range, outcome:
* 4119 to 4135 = 20.43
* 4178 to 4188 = 19.58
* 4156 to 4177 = 17.67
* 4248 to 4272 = 17.37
